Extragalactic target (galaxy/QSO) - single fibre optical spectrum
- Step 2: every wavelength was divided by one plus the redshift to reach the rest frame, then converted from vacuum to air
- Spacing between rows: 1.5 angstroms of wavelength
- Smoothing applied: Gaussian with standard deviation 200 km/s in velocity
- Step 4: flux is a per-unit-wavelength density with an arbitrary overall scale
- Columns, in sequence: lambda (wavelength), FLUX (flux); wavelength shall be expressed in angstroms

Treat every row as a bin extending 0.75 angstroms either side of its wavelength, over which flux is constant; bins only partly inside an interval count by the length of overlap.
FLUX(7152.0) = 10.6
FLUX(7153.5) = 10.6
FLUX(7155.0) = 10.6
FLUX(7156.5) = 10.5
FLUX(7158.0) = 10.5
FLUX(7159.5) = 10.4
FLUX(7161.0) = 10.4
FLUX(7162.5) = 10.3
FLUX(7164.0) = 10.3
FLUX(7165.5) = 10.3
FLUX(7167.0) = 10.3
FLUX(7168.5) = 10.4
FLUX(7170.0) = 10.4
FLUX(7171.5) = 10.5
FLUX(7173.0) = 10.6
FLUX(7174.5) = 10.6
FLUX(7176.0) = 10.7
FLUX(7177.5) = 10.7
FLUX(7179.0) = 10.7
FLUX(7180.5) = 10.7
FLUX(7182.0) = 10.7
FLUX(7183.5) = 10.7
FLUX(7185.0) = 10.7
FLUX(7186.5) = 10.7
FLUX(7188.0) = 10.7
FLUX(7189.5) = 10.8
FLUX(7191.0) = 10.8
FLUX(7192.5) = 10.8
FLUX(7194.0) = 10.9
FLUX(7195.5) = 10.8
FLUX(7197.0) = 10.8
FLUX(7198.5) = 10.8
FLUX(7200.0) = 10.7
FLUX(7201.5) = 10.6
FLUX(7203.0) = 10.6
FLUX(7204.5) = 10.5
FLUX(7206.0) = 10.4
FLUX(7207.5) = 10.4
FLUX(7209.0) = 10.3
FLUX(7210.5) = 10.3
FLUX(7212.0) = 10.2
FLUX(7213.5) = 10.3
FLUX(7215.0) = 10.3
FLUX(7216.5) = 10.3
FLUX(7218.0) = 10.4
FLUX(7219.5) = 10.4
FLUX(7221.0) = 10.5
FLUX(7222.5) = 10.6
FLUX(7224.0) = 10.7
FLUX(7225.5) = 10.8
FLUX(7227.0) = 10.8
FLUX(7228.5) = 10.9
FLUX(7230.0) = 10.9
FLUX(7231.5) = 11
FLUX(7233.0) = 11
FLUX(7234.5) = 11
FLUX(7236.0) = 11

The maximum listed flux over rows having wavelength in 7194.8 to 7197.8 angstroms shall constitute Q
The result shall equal 10.8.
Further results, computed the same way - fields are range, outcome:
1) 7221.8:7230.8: 10.9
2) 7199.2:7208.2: 10.7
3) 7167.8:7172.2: 10.5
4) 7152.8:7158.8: 10.6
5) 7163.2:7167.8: 10.3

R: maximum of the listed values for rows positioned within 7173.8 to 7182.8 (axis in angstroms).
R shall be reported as 10.7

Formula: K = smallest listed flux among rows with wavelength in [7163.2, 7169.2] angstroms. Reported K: 10.3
